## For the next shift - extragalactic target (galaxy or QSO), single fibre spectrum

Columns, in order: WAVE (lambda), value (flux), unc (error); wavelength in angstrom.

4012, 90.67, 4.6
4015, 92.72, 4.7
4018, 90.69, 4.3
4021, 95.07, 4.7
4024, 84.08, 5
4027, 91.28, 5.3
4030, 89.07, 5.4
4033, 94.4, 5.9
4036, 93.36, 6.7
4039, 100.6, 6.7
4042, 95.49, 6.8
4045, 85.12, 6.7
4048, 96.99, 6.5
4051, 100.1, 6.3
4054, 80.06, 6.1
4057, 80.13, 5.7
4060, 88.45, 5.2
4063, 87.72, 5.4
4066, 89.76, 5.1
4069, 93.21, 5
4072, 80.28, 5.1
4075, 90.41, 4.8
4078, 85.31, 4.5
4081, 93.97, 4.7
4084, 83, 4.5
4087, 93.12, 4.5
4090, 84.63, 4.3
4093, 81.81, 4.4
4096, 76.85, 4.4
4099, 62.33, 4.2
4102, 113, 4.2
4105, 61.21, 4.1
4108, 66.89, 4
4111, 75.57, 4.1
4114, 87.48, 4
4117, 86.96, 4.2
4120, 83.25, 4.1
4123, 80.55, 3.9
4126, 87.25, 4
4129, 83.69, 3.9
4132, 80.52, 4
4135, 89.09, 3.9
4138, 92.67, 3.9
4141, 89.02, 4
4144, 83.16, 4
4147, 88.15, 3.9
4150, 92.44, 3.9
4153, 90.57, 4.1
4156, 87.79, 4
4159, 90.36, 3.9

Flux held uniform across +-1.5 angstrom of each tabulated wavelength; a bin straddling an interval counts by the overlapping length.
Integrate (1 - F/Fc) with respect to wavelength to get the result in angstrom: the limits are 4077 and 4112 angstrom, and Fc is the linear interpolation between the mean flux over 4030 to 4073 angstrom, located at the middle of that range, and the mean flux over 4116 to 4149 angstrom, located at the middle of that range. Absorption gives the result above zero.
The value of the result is 2.6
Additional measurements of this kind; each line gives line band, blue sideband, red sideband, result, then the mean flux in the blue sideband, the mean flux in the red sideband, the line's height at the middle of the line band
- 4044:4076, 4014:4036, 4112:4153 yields 0.4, 91.2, 86.5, 89.6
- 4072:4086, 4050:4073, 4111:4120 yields -0.2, 87.3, 84.6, 86.5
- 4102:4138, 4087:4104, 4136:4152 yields 1.9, 83.9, 89.1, 86.5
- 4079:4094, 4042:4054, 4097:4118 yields -0.7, 92.5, 78.8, 83.6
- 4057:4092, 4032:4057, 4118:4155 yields 1.1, 92.5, 86.7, 90.6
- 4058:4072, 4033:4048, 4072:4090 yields 0.3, 94.1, 88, 90.4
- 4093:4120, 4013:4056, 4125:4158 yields 3.0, 91.9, 87.7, 89.1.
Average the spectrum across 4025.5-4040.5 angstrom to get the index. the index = 93.7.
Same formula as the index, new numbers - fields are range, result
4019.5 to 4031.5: 89.9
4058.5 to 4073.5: 87.9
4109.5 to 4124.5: 82.8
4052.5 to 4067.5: 85.2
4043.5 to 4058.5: 88.5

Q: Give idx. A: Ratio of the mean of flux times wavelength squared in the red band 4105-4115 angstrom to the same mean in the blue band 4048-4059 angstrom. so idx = 0.86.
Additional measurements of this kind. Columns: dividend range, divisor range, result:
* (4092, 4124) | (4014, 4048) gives 0.90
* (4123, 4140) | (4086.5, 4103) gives 1.04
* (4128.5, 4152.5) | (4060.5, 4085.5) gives 1.03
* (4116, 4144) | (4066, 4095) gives 1.01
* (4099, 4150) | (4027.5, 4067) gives 0.96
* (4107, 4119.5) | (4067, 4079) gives 0.93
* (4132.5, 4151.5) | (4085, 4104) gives 1.07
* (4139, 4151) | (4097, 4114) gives 1.17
